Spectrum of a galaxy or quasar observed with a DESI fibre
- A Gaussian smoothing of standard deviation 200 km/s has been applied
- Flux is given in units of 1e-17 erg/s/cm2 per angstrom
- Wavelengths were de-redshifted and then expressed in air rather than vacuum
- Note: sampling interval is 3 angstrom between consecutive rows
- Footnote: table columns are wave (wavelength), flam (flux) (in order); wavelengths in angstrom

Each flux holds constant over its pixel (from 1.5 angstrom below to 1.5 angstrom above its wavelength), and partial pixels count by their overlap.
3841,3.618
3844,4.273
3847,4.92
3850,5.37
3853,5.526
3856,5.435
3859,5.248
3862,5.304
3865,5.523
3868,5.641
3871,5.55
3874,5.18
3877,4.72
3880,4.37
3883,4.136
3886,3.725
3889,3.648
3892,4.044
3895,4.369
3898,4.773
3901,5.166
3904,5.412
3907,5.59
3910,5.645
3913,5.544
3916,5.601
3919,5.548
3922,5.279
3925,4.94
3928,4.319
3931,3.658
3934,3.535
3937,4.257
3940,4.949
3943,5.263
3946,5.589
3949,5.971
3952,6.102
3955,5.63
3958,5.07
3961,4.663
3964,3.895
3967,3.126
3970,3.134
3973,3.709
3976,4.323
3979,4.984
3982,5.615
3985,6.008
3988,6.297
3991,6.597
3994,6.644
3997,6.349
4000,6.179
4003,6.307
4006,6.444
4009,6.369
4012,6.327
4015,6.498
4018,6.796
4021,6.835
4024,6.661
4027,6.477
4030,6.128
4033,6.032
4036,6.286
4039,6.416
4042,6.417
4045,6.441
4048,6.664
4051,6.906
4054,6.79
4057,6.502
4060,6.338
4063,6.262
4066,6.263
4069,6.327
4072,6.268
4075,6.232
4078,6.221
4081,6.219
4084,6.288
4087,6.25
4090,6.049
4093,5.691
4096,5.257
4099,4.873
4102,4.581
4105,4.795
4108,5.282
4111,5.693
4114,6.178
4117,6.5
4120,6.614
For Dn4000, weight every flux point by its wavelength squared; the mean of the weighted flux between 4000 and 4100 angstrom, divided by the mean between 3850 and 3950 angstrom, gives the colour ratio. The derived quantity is 1.4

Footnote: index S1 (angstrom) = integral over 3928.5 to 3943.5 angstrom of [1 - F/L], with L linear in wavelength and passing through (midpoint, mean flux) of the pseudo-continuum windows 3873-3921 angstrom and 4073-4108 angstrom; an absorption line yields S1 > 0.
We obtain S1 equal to 2.2 angstrom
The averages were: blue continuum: 4.84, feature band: 4.27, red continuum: 5.67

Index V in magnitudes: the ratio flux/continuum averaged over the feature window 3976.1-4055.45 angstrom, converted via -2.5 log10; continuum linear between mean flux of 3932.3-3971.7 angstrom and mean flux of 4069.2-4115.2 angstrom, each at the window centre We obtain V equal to -0.22 mag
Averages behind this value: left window 4.7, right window 5.74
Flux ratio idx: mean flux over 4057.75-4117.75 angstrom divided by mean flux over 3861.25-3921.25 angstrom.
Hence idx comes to 1.18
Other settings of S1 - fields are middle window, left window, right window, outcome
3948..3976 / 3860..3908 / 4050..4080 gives 4.8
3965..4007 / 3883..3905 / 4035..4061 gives 2.4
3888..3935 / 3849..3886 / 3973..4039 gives 5.1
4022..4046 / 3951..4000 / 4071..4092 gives -2.6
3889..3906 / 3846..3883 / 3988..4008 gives 2.5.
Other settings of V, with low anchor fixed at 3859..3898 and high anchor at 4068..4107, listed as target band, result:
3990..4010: -0.20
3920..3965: 0.03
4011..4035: -0.19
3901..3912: -0.14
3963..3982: 0.28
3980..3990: -0.14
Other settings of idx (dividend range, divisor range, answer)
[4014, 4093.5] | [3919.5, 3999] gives 1.27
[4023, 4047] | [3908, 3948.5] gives 1.28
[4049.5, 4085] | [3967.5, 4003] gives 1.18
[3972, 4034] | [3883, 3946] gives 1.28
